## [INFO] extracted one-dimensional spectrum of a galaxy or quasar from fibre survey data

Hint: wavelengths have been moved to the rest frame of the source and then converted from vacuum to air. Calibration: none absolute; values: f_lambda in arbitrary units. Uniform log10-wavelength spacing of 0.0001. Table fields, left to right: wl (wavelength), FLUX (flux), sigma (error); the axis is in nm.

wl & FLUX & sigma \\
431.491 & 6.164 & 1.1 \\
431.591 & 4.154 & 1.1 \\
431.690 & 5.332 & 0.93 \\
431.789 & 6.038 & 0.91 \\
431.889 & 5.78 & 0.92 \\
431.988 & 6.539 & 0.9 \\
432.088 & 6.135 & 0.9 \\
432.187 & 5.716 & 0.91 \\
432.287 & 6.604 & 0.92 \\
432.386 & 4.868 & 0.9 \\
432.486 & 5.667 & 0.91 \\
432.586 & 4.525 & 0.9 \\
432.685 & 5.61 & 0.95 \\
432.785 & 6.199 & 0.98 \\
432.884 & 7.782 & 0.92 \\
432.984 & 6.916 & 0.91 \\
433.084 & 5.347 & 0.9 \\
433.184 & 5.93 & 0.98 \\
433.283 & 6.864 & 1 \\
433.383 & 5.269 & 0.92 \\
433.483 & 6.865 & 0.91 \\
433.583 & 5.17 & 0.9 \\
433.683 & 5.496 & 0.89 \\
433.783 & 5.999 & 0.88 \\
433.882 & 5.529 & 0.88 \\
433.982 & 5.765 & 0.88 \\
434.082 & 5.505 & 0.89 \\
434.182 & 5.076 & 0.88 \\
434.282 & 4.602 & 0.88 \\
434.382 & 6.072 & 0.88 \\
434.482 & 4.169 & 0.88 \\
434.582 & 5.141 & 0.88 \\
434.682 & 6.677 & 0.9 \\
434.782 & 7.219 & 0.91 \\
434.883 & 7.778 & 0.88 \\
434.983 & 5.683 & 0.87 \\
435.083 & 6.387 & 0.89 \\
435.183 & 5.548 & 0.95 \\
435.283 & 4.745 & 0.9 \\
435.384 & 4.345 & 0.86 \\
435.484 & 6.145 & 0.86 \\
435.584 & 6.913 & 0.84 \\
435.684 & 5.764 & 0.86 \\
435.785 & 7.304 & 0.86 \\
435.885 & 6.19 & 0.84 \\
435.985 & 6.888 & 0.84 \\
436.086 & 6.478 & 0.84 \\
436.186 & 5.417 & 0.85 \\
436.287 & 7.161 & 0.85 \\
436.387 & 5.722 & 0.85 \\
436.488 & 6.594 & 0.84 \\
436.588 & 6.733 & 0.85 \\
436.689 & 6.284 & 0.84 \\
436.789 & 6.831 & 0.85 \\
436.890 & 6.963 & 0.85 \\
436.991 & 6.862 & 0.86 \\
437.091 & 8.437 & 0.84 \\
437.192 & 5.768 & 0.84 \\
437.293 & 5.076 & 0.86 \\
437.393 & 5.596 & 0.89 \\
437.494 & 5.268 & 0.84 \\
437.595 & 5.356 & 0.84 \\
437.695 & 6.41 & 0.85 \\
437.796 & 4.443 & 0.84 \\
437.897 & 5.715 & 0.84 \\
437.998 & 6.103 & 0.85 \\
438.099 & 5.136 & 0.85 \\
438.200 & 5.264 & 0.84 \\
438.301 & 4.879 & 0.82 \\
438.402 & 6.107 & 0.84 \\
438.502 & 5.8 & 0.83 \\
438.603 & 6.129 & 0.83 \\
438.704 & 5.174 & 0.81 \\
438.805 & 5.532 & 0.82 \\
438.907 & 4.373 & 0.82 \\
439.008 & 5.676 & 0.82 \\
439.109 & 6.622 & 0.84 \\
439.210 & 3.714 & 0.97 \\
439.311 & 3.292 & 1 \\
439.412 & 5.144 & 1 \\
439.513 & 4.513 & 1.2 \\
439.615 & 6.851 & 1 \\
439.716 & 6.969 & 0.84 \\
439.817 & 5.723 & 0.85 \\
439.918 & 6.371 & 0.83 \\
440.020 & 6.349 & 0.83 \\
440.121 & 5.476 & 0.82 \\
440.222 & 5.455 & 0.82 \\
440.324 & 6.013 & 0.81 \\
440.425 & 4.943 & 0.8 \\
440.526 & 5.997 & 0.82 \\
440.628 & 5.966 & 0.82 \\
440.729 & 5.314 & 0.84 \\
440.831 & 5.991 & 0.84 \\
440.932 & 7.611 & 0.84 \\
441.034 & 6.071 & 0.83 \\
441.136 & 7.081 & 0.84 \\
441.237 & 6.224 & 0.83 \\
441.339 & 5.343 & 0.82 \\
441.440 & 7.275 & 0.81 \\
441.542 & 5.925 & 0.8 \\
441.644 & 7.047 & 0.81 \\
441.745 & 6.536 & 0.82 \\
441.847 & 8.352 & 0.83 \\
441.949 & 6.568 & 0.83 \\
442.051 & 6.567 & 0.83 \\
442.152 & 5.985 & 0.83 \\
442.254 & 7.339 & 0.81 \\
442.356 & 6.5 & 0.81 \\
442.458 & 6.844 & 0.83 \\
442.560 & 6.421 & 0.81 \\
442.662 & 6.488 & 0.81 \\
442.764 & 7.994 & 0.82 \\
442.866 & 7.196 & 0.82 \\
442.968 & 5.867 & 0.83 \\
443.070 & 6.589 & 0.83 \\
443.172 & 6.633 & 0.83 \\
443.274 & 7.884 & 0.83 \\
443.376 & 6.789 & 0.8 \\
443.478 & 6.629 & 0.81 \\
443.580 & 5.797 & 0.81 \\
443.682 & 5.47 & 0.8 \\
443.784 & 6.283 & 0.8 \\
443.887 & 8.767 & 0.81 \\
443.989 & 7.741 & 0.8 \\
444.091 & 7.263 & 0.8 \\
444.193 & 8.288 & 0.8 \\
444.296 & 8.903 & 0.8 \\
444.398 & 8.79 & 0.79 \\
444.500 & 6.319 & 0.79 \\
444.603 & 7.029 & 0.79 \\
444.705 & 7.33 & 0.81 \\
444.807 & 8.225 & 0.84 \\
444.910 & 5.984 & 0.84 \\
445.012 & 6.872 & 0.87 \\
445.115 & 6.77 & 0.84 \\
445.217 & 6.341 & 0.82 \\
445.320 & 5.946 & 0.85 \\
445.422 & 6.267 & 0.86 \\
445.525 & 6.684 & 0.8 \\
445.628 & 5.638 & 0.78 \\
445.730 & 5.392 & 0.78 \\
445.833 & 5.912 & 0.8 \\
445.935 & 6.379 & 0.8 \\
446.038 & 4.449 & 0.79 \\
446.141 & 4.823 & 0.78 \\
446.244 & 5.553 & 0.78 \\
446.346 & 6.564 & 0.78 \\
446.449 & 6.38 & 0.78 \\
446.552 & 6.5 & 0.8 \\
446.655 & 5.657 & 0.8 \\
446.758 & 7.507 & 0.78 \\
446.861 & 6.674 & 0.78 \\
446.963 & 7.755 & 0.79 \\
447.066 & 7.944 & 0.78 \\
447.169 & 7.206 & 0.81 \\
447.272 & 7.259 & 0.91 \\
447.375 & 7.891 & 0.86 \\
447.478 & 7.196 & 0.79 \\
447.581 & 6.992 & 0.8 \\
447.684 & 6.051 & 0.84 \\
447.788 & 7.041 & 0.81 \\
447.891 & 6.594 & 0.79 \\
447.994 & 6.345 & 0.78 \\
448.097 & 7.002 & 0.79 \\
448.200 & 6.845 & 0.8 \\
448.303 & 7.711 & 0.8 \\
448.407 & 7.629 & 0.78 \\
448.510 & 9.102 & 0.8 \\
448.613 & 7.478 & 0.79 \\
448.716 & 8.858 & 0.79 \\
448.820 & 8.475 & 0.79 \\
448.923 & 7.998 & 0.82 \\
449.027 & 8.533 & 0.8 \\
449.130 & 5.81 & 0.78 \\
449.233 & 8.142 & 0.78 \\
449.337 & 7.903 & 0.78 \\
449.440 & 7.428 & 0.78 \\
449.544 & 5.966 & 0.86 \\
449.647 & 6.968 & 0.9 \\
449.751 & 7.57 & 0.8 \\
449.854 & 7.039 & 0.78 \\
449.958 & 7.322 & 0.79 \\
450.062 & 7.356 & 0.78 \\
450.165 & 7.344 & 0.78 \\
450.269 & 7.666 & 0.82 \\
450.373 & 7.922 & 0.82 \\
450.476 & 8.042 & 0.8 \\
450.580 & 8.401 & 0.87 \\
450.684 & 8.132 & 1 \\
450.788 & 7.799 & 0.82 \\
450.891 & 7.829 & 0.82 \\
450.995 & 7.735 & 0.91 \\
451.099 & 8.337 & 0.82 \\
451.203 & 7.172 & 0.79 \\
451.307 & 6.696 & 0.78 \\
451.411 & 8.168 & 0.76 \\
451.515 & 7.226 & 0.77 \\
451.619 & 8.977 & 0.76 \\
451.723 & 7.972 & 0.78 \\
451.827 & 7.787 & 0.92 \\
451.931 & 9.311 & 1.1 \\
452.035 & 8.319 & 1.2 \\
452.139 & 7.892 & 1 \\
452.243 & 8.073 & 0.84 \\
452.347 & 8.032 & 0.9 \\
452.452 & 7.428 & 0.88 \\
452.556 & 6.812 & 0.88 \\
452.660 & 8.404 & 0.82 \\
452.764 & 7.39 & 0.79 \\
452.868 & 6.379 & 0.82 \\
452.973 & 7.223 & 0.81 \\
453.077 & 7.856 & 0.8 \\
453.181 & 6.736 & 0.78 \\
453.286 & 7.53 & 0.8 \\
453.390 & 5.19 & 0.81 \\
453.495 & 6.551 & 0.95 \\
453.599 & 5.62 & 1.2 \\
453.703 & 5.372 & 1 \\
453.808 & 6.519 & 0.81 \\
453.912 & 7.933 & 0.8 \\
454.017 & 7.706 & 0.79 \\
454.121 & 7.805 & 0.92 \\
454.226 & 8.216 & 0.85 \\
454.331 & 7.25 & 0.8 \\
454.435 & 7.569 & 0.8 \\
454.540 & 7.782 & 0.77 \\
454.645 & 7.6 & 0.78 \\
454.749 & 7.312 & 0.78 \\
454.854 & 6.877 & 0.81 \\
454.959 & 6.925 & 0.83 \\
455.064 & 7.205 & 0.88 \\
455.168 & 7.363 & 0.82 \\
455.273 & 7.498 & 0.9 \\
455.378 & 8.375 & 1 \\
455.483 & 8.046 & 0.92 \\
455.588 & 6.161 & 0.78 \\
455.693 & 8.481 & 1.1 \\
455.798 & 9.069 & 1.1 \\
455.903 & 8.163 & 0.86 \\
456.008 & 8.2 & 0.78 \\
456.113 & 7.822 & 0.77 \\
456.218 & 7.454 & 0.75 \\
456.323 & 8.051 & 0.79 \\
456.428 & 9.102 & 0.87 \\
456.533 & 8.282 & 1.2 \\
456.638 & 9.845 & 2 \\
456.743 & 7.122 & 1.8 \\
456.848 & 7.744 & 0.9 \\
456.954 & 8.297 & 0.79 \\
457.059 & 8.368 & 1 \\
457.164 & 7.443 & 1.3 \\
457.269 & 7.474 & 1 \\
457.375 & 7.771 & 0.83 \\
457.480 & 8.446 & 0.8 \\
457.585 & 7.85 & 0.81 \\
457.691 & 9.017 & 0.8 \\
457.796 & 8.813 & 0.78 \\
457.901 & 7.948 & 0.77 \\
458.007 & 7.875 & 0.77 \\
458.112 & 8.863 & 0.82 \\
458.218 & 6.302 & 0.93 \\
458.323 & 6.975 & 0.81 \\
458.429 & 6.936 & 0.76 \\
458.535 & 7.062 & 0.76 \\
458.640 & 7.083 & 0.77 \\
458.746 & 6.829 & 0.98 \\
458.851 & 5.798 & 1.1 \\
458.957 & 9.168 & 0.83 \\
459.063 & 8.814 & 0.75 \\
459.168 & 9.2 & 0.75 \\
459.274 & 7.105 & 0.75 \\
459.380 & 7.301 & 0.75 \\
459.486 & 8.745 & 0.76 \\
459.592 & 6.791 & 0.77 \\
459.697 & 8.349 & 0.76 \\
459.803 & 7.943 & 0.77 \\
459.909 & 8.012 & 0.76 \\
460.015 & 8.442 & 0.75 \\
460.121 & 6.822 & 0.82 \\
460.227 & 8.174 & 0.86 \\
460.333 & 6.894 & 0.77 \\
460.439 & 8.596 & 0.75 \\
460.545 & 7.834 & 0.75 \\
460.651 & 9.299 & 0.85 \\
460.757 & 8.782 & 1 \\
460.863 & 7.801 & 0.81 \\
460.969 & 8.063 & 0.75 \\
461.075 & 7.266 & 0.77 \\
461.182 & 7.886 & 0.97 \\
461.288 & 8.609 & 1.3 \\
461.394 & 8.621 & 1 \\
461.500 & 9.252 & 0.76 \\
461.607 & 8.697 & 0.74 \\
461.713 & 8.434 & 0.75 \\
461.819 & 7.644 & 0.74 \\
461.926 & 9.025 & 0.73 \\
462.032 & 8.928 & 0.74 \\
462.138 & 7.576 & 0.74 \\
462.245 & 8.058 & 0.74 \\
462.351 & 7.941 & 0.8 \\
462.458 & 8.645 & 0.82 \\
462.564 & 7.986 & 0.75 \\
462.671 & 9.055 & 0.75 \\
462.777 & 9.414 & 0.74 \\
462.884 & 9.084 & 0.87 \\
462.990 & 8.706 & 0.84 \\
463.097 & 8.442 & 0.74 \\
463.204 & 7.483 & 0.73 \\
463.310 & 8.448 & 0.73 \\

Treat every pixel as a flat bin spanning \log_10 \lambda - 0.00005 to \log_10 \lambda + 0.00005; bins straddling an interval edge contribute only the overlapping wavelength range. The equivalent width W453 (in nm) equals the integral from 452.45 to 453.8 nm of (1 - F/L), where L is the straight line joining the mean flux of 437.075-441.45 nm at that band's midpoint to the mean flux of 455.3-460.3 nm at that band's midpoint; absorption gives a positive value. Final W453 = 0.105 nm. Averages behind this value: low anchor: 5.71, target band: 6.78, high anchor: 7.91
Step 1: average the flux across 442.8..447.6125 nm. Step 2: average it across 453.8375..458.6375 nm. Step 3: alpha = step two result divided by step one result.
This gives 1.2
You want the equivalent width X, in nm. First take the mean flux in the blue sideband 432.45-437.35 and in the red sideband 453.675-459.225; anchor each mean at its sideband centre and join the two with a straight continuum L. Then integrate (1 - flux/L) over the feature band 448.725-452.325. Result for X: -0.23 nm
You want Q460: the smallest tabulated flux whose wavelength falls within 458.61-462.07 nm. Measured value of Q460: 5.798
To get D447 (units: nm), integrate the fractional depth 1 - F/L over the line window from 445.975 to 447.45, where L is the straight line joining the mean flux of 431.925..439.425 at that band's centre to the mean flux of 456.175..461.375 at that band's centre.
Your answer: 0.06 nm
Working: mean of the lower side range 5.86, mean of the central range 6.59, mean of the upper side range 7.94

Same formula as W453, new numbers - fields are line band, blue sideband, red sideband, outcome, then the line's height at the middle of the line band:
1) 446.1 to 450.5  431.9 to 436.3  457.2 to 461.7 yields -0.090 nm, 7.06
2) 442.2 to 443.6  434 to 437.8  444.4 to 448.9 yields -0.051 nm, 6.56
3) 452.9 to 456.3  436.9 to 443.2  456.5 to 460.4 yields 0.049 nm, 7.46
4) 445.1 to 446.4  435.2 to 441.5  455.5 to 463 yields 0.154 nm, 6.67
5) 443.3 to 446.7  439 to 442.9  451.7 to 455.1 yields -0.022 nm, 6.57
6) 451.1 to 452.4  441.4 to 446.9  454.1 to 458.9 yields -0.113 nm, 7.35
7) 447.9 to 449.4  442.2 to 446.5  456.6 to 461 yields -0.131 nm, 7.05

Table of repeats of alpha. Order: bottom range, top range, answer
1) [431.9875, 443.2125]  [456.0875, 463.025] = 1.34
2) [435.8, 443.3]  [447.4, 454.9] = 1.22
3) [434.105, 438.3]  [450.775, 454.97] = 1.24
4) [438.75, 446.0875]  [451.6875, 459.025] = 1.19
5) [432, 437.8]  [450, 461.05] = 1.29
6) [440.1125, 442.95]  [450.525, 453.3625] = 1.20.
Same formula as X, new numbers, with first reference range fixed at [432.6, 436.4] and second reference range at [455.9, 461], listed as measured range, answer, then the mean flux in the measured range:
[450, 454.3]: -0.07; 7.53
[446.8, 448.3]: -0.01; 7.08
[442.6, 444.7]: -0.13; 7.14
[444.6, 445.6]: 0.02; 6.7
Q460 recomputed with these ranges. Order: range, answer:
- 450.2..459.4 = 5.19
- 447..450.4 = 5.81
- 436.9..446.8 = 3.292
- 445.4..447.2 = 4.449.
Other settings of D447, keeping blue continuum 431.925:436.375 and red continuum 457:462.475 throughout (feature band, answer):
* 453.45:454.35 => 0.064 nm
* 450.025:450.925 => -0.073 nm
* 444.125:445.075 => -0.102 nm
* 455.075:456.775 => -0.082 nm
